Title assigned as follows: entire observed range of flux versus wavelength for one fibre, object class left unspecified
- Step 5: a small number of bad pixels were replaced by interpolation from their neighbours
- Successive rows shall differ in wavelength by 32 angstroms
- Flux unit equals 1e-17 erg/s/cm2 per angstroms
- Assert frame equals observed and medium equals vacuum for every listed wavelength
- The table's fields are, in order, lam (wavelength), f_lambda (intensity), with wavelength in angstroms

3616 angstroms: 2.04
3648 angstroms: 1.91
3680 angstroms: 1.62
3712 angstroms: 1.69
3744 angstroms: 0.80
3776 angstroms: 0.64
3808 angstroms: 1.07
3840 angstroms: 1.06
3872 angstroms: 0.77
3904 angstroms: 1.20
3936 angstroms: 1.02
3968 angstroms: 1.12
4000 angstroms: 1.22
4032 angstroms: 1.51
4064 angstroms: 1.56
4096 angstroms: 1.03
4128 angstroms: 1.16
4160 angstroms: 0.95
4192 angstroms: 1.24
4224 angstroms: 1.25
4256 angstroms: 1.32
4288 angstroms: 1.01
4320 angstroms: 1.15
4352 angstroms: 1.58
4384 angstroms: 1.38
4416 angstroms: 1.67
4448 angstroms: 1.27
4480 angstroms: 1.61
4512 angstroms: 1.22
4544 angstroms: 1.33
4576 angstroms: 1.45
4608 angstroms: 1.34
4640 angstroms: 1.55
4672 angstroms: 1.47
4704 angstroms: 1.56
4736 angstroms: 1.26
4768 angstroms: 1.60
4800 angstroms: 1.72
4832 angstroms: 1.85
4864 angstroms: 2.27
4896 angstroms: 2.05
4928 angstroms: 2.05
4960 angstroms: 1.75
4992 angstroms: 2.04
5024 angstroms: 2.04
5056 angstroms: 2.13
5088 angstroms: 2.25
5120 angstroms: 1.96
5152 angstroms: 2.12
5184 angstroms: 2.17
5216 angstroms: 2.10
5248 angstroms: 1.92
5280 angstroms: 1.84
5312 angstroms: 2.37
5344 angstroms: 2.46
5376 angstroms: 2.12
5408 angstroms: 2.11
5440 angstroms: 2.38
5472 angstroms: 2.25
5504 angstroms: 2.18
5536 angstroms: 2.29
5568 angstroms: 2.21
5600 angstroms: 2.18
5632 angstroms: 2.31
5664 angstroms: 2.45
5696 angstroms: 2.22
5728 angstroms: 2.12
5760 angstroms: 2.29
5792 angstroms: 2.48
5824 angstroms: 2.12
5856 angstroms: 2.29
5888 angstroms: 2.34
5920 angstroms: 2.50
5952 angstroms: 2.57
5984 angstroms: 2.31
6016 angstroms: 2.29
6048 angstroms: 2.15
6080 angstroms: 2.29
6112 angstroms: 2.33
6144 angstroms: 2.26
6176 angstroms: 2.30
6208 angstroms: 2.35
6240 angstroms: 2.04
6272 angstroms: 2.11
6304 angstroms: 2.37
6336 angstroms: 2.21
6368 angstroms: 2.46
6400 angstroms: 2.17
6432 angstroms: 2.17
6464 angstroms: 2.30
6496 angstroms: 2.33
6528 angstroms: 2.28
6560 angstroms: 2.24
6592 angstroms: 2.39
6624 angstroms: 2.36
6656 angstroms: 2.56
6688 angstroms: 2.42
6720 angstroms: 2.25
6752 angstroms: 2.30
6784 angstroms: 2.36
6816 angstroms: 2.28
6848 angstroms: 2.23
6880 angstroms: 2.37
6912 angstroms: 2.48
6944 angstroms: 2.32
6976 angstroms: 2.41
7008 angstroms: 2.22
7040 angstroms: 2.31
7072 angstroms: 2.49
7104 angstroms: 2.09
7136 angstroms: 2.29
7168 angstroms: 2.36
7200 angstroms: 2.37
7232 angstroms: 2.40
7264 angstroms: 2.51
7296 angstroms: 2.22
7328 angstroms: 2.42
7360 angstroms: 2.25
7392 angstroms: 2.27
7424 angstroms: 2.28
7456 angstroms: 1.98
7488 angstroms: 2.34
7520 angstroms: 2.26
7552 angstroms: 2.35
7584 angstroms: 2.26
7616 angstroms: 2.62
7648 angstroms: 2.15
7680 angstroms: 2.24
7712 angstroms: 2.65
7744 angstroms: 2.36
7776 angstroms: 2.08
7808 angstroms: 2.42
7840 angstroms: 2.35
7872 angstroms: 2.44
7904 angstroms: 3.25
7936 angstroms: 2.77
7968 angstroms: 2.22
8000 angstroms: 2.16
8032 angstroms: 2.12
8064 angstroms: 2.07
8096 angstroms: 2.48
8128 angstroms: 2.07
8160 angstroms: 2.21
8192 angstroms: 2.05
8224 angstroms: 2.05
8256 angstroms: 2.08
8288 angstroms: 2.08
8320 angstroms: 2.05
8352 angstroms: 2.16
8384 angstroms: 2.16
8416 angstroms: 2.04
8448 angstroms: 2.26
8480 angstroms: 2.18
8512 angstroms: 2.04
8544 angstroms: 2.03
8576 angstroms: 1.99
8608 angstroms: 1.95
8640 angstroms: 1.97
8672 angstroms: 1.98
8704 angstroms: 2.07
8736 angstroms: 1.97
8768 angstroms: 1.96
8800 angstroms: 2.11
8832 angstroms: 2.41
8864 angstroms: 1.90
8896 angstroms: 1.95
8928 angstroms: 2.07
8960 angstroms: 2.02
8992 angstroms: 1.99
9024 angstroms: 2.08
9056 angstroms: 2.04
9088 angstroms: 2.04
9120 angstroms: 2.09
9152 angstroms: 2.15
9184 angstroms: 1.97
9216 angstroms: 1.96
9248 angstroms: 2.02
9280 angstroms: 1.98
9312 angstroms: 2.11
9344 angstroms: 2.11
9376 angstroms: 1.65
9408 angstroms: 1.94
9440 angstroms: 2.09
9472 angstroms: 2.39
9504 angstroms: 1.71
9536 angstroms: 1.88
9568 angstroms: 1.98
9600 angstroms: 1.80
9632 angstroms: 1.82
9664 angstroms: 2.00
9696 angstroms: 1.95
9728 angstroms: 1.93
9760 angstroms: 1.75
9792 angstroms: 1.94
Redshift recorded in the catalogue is 0.204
